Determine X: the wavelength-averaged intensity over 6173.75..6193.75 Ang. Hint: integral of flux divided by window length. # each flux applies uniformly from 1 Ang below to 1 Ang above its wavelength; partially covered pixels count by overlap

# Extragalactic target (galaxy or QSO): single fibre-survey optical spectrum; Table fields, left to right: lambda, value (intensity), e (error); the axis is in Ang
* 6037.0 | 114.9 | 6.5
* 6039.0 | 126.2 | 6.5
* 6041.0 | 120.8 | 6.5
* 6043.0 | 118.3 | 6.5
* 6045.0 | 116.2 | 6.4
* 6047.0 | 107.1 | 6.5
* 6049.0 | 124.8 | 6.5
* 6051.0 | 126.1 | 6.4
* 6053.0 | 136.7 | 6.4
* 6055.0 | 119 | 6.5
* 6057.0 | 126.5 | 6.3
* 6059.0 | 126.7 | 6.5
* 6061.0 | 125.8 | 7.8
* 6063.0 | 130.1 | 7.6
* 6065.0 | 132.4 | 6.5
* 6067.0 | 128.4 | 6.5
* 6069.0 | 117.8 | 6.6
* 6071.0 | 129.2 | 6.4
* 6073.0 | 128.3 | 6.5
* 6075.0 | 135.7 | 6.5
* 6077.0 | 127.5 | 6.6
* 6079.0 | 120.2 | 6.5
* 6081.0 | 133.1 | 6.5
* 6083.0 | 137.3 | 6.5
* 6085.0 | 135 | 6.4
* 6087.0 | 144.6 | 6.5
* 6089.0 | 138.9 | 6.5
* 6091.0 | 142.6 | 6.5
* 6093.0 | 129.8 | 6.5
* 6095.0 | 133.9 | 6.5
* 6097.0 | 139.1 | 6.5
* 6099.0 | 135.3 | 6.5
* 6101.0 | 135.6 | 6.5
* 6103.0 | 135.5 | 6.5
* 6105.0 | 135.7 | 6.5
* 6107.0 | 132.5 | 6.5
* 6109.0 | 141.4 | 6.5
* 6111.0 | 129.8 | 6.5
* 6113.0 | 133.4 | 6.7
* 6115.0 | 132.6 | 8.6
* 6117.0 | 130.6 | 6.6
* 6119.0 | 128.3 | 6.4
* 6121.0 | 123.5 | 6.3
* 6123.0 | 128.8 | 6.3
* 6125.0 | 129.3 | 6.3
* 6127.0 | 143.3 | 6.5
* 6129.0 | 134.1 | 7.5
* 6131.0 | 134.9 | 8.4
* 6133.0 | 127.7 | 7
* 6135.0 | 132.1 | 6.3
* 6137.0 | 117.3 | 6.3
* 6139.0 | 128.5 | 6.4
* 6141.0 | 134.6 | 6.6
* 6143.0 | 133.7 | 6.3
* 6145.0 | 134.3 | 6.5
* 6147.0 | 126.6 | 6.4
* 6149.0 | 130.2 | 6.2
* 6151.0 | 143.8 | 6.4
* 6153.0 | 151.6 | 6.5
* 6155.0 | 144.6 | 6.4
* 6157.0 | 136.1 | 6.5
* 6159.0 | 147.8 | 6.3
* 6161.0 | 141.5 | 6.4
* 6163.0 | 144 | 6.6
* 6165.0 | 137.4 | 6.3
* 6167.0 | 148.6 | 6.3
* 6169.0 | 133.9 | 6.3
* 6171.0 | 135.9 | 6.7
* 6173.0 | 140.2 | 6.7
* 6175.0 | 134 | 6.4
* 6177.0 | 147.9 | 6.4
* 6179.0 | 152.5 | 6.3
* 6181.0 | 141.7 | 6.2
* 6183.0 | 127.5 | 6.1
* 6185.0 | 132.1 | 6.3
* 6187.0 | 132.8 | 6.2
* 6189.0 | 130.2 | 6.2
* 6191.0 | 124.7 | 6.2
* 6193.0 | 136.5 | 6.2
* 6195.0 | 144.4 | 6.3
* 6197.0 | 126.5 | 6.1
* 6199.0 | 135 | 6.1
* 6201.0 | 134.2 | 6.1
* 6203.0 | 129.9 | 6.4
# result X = 136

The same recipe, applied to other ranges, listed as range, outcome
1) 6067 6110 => 134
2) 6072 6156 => 134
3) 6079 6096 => 136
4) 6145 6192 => 138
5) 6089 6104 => 136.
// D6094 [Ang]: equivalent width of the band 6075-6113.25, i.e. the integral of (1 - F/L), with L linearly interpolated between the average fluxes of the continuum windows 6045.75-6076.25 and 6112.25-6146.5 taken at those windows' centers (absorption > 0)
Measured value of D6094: -1.9 Ang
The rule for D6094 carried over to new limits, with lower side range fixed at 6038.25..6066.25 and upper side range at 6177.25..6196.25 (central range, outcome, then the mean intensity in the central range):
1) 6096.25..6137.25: -0.89 Ang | 133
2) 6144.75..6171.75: -1.27 Ang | 140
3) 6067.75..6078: -0.15 Ang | 128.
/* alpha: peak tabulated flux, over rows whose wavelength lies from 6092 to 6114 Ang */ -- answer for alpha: 141.4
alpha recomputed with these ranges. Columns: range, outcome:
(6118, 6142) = 143.3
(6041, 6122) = 144.6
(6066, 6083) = 137.3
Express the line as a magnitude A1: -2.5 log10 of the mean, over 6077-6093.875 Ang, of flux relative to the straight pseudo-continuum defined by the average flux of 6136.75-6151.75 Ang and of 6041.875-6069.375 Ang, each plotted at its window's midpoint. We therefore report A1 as -0.07 mag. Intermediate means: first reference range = 124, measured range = 135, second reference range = 132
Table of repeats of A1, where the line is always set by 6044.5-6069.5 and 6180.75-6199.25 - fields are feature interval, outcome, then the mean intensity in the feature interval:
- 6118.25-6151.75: -0.01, 131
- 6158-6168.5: -0.10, 143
